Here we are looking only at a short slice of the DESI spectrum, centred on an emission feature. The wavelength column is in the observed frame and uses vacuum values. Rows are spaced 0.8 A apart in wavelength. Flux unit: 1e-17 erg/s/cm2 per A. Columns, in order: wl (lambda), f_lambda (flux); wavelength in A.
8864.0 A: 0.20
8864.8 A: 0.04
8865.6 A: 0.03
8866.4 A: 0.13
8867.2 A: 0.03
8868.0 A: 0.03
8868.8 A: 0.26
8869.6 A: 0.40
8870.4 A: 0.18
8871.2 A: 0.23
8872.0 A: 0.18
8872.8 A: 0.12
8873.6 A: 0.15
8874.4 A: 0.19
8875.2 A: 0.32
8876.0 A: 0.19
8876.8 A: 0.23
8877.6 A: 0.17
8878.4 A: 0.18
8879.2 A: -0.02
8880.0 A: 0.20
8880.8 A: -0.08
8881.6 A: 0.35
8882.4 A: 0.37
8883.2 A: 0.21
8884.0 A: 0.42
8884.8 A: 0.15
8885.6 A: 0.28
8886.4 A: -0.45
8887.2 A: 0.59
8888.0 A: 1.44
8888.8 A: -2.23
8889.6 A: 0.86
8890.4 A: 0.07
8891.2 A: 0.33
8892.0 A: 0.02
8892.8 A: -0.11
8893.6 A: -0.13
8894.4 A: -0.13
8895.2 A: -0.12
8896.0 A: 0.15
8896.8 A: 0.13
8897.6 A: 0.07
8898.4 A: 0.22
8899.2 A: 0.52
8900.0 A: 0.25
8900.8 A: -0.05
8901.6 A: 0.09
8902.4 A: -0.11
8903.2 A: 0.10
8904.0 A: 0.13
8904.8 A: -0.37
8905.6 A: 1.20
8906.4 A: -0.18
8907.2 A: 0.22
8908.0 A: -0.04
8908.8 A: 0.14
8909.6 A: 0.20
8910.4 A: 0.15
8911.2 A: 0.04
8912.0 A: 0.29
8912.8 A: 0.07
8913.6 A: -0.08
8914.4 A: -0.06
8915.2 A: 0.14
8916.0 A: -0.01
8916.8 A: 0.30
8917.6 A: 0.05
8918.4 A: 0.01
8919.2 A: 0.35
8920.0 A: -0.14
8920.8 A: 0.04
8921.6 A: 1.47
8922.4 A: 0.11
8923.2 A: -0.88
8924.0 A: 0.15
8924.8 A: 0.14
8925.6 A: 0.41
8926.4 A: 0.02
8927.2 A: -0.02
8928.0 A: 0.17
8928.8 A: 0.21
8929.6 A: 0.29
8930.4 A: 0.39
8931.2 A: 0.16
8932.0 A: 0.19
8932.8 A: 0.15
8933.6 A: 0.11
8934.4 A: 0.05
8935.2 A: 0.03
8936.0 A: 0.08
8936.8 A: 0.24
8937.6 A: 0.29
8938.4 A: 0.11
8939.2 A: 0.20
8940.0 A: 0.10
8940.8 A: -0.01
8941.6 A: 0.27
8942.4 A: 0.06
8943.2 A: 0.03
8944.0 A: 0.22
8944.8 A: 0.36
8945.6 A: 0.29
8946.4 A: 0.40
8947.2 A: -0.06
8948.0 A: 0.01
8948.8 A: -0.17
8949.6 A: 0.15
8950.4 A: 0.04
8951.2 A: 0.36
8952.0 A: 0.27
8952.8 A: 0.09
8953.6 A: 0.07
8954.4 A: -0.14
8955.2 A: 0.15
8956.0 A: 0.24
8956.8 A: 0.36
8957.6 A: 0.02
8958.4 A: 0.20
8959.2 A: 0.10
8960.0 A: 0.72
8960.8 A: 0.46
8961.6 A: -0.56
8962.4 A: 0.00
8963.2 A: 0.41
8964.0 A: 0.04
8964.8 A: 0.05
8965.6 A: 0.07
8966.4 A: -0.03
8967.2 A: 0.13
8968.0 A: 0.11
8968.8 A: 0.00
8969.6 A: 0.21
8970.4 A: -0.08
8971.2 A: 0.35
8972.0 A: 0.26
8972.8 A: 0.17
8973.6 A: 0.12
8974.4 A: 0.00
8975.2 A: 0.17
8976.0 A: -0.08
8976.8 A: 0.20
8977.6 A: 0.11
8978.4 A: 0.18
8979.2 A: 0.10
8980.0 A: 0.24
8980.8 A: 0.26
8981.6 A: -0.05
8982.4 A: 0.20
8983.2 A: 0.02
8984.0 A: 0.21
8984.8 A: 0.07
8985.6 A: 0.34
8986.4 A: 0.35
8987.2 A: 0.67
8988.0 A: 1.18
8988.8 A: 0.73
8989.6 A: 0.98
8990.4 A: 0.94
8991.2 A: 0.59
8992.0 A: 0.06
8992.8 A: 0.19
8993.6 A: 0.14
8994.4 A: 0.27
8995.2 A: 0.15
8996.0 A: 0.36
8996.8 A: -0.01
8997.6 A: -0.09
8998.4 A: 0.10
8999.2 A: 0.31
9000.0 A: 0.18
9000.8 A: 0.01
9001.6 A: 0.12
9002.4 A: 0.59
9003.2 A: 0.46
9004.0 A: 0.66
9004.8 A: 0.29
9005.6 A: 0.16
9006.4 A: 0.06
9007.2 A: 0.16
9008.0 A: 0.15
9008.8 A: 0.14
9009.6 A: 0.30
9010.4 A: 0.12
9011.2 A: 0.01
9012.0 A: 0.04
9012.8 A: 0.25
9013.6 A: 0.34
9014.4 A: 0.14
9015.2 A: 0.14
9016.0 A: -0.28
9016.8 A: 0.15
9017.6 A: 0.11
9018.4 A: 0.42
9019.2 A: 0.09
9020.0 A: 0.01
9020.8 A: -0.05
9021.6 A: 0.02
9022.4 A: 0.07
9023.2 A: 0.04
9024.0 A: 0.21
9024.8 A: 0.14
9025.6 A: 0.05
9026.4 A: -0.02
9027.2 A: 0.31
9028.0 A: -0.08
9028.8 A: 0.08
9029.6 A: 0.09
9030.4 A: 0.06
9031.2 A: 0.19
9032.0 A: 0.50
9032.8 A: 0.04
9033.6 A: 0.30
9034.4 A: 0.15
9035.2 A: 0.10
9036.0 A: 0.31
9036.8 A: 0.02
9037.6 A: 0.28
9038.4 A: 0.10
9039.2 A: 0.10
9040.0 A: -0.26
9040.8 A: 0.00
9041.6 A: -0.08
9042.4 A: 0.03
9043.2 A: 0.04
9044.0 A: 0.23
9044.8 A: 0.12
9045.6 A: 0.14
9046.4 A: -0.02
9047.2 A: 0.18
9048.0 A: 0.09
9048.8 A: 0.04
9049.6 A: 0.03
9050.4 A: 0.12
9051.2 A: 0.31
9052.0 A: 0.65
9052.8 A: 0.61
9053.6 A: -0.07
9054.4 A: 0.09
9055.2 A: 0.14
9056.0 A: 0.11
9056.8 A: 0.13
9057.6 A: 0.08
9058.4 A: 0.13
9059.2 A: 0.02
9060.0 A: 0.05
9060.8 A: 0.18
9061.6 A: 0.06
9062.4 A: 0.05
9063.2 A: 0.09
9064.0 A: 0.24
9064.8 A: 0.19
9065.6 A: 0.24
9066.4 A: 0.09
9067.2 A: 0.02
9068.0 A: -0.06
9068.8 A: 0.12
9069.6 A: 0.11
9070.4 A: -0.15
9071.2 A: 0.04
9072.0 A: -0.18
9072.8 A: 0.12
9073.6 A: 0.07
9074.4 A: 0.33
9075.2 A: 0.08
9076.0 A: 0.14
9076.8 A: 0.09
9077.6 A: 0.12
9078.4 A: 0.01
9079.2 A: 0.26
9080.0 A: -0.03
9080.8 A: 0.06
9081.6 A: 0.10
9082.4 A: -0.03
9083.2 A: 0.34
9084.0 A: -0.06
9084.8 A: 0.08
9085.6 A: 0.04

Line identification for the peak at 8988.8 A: H-gamma 4340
